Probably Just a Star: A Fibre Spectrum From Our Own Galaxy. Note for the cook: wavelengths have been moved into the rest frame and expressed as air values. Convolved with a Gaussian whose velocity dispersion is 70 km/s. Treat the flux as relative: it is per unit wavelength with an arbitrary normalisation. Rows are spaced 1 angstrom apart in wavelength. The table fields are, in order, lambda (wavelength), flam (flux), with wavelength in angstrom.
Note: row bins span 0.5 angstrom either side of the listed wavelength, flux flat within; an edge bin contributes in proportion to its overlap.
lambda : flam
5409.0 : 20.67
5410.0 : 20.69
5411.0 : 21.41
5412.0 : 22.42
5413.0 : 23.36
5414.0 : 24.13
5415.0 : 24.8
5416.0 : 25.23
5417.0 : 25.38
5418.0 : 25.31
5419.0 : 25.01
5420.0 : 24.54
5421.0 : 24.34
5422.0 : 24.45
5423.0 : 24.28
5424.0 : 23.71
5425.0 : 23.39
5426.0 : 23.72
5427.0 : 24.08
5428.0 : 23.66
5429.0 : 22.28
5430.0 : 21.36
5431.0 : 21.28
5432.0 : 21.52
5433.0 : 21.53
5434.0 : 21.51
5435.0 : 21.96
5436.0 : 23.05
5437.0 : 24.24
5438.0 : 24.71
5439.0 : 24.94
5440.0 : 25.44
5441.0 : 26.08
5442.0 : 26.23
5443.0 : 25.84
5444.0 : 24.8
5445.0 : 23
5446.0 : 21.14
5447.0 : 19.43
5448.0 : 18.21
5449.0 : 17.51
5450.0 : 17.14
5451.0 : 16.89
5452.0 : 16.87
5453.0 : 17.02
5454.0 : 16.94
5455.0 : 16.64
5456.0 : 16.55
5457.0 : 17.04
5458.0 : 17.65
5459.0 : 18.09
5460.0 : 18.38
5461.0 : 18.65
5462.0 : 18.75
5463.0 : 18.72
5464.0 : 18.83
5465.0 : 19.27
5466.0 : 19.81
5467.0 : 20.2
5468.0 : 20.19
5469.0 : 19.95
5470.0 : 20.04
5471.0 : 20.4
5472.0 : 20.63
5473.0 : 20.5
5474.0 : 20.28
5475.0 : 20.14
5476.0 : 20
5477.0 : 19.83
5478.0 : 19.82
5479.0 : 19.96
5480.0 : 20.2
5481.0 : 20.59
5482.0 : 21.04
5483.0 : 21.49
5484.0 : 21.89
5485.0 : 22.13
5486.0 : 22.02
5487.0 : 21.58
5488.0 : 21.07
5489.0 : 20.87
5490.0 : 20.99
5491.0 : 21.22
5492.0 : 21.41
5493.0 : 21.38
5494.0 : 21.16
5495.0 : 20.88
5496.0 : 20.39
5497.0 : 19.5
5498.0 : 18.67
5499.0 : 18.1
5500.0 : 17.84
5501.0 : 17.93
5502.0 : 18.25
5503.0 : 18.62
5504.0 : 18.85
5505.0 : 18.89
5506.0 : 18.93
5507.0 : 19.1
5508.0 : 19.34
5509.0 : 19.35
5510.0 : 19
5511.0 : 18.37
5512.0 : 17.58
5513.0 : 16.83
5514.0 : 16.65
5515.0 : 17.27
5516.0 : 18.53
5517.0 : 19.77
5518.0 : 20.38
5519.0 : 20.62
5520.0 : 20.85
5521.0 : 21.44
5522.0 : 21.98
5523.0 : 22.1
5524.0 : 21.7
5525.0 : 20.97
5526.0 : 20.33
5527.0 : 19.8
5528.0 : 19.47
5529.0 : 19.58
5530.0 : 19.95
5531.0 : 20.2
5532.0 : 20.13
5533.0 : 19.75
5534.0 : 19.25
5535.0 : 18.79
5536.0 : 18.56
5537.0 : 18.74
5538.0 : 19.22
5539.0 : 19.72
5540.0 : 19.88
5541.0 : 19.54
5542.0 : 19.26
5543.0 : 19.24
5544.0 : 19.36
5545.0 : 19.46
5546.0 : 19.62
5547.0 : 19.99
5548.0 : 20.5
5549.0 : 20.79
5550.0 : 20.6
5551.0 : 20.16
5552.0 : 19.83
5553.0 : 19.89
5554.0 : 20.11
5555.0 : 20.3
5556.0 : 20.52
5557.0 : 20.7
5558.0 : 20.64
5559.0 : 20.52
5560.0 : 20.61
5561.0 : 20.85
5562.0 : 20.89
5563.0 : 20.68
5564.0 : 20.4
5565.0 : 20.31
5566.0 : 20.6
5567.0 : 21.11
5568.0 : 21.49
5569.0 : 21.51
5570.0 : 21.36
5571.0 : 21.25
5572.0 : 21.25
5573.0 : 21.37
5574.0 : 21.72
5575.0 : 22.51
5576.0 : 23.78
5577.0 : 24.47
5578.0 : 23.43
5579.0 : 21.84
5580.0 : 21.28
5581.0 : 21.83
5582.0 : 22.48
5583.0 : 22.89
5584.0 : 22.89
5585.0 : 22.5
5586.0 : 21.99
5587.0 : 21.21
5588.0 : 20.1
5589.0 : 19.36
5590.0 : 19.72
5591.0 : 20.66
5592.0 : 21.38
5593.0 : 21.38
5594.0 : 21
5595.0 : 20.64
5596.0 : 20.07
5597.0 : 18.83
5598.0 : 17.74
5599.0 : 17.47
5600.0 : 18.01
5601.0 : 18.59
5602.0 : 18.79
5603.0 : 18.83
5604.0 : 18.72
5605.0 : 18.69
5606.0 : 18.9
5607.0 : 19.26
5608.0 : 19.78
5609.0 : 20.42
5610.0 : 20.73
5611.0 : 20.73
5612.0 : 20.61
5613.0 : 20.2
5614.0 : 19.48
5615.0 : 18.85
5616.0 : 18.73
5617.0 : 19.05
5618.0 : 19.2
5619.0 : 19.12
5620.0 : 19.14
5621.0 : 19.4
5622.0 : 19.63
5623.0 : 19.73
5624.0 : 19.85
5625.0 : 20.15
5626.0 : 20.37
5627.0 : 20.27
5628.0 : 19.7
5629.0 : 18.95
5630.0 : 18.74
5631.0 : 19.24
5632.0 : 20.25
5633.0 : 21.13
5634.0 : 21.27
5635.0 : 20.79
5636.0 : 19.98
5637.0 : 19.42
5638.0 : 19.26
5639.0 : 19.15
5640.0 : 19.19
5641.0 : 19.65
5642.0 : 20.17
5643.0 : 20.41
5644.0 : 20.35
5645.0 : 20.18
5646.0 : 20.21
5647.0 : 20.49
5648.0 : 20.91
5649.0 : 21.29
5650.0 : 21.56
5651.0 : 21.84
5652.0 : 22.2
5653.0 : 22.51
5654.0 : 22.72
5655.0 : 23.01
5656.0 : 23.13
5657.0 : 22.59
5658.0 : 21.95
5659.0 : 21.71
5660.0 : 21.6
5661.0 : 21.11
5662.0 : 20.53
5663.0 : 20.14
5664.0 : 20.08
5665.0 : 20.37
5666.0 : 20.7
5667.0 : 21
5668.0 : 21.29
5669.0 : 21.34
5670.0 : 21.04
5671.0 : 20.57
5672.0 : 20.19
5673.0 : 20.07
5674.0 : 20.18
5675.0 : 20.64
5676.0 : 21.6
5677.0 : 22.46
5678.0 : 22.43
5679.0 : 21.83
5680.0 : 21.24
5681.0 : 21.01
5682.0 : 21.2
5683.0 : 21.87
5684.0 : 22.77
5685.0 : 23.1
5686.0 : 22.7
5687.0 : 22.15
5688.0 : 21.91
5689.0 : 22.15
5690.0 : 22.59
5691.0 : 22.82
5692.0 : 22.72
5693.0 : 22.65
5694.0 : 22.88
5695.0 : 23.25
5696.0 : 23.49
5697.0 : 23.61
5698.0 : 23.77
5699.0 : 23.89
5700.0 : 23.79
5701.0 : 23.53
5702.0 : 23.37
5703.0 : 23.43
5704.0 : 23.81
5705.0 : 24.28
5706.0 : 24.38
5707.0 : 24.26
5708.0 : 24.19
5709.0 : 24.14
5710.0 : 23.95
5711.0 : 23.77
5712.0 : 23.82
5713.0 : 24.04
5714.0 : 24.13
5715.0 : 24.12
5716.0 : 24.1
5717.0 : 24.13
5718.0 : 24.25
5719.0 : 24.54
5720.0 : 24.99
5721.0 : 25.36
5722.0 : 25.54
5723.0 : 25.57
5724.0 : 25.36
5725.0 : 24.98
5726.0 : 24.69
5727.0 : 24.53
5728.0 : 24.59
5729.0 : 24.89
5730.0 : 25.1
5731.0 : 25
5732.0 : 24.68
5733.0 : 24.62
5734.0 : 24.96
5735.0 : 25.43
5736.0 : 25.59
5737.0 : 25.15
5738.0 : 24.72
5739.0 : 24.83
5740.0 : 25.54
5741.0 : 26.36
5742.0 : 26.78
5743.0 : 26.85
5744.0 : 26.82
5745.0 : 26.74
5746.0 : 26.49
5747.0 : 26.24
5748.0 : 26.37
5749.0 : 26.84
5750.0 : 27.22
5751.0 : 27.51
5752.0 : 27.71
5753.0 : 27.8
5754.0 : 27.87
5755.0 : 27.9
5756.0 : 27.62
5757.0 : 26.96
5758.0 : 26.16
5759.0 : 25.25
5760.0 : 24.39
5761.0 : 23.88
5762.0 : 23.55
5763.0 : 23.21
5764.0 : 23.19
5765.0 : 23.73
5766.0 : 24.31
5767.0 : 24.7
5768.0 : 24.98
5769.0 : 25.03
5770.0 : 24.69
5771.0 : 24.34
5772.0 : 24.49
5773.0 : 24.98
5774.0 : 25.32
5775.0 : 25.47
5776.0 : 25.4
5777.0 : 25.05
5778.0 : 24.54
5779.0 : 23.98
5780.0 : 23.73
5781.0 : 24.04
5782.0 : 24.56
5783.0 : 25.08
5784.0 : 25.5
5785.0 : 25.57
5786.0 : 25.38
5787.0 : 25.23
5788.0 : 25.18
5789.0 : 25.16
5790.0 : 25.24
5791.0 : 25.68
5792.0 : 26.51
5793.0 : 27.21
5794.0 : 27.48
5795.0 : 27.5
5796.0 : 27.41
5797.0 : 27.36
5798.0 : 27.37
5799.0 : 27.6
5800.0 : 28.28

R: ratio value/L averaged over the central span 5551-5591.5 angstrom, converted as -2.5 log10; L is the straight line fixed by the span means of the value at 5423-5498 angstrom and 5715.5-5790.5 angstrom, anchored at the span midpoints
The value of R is 0.06 mag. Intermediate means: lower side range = 20.8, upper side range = 25.3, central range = 21.3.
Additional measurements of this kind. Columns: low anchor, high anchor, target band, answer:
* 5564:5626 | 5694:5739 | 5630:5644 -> 0.097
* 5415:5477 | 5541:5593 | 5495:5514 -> 0.137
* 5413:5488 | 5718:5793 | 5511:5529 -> 0.131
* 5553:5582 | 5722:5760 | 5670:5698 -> 0.114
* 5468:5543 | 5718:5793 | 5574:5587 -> -0.051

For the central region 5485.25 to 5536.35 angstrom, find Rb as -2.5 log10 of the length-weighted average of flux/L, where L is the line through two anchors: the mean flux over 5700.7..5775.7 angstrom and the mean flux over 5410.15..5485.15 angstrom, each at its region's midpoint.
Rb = 0.13 mag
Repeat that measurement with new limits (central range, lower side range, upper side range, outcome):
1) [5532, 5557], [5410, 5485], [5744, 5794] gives 0.15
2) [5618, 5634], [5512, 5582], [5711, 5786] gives 0.13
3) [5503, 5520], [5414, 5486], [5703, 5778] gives 0.18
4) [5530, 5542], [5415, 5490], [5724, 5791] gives 0.15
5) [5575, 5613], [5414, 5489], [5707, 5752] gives 0.13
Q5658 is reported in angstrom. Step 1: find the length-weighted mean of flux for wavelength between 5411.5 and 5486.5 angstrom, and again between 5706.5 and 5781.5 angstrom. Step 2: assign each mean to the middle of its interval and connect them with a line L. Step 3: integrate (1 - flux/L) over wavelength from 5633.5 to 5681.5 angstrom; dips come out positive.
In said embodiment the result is 6.1 angstrom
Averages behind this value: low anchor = 21.4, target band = 21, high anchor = 25.2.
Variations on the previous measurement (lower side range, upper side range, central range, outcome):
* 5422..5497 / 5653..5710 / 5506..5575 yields 4.4 angstrom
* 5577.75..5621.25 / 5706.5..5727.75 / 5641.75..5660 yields 0.4 angstrom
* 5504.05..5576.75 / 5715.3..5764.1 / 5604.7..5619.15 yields 1.6 angstrom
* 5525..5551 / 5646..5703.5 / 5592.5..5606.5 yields 1.1 angstrom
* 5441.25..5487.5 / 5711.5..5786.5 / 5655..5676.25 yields 2.3 angstrom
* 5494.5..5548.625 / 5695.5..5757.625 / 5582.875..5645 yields 6.0 angstrom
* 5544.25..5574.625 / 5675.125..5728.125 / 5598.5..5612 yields 1.5 angstrom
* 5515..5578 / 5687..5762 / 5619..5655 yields 3.8 angstrom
